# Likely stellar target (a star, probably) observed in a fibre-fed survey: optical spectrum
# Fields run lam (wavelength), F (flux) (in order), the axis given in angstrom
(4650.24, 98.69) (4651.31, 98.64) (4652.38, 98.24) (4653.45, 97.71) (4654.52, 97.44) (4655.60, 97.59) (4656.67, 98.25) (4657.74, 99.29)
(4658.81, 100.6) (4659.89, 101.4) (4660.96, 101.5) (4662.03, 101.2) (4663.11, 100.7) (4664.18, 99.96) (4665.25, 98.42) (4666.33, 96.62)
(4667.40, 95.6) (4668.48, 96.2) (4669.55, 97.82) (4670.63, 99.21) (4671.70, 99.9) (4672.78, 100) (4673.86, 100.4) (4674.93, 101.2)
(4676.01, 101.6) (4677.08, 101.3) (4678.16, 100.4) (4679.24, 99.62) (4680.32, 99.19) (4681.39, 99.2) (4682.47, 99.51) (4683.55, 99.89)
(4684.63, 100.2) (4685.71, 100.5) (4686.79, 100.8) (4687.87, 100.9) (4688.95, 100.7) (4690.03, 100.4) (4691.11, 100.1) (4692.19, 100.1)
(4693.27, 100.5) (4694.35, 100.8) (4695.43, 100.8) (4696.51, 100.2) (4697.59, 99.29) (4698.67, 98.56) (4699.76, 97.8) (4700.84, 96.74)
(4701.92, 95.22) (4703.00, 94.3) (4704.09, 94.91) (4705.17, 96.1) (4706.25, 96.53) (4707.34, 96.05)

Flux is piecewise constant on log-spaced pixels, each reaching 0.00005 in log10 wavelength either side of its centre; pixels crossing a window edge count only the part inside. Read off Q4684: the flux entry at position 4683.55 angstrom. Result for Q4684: 99.89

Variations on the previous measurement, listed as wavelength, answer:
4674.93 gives 101.2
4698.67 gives 98.56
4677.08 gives 101.3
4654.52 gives 97.44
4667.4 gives 95.6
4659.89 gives 101.4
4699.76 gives 97.8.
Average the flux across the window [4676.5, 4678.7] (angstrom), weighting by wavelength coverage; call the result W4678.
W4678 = 101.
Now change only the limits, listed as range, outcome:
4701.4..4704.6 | 94.7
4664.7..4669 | 96.7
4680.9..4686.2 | 99.7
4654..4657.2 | 97.6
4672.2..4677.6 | 101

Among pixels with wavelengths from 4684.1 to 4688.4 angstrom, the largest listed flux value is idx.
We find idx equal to 100.9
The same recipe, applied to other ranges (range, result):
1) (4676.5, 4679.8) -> 101.3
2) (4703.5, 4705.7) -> 96.1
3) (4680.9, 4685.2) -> 100.2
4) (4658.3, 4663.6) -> 101.5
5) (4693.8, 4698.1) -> 100.8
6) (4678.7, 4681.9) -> 99.62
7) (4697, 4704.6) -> 99.29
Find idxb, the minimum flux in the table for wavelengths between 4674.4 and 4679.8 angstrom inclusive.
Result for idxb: 99.62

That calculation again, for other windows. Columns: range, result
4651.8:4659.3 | 97.44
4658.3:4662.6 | 100.6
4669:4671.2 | 97.82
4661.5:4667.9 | 95.6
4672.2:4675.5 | 100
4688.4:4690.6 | 100.4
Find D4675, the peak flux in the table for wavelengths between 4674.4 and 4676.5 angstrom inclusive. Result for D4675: 101.6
